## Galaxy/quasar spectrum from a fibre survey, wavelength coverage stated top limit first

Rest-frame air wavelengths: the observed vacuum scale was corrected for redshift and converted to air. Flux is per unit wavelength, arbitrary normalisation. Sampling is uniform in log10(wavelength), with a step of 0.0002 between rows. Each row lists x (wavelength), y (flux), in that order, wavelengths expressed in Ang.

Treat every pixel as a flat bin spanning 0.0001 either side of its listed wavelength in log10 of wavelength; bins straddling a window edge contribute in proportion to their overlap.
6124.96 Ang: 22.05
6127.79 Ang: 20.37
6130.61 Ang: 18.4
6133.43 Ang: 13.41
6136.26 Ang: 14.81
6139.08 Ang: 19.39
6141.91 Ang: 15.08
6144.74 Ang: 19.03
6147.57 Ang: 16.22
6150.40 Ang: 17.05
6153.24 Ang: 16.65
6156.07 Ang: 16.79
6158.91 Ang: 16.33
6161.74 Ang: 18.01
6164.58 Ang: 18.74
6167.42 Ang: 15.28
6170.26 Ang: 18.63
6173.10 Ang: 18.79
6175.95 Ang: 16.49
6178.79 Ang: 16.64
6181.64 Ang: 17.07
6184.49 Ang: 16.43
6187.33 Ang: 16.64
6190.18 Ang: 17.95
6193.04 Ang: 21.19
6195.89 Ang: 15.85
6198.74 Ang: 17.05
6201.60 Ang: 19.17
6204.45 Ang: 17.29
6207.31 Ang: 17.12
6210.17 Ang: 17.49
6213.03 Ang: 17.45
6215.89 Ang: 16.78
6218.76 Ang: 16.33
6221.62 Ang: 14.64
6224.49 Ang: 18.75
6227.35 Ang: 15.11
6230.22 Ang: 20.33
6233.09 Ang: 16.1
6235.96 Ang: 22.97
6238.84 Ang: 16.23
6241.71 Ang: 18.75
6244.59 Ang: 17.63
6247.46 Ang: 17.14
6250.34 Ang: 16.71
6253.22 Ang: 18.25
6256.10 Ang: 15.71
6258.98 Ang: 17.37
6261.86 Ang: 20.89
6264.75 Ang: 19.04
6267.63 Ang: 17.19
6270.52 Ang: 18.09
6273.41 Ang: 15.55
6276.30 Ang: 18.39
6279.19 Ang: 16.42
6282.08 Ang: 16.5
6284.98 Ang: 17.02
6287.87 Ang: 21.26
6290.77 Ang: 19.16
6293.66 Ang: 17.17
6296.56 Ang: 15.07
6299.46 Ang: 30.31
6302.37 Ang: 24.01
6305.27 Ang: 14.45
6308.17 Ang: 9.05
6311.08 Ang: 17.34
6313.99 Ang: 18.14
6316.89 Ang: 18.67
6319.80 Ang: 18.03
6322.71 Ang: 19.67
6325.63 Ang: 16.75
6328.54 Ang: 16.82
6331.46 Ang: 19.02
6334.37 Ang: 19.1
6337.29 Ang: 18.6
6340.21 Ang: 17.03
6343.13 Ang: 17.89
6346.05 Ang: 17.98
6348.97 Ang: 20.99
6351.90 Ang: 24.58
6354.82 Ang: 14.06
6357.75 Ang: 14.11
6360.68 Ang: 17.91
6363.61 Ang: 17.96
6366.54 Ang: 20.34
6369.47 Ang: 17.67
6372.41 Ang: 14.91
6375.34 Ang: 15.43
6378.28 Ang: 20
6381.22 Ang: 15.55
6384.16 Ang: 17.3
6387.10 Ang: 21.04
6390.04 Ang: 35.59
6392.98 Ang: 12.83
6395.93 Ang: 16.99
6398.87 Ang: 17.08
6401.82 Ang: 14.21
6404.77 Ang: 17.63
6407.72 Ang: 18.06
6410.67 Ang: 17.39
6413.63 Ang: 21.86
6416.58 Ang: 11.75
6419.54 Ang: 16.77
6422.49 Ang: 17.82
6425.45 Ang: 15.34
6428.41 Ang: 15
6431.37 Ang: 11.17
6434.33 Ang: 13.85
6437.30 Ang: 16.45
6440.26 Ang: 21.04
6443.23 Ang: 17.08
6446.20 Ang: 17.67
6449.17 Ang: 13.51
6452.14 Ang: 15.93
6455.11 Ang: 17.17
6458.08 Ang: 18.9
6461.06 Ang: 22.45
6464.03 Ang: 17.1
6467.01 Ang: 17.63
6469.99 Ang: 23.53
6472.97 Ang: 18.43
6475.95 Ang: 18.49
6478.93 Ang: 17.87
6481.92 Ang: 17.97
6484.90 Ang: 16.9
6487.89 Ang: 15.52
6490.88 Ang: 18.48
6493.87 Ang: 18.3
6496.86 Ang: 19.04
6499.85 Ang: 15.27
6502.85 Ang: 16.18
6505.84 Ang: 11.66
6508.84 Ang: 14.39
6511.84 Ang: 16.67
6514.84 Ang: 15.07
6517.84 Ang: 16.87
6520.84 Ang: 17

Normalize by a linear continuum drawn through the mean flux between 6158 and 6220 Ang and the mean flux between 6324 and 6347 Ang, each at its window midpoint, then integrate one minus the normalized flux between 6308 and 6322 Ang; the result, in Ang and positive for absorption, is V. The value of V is 0.6 Ang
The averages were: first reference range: 17.4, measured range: 17.1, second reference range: 17.9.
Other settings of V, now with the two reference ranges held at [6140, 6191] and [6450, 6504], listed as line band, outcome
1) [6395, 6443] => 3.87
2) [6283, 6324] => -2.29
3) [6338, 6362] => -0.59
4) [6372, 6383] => 0.67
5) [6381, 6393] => -2.80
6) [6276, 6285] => 0.27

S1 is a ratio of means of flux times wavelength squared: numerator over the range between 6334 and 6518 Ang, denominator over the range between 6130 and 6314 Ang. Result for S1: 1.06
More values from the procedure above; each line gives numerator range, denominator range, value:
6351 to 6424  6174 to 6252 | 1.08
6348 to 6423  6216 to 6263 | 1.07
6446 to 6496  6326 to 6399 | 1.01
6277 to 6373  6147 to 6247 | 1.08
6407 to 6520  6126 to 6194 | 1.08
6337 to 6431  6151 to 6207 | 1.09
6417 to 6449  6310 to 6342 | 0.91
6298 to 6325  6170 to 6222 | 1.12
